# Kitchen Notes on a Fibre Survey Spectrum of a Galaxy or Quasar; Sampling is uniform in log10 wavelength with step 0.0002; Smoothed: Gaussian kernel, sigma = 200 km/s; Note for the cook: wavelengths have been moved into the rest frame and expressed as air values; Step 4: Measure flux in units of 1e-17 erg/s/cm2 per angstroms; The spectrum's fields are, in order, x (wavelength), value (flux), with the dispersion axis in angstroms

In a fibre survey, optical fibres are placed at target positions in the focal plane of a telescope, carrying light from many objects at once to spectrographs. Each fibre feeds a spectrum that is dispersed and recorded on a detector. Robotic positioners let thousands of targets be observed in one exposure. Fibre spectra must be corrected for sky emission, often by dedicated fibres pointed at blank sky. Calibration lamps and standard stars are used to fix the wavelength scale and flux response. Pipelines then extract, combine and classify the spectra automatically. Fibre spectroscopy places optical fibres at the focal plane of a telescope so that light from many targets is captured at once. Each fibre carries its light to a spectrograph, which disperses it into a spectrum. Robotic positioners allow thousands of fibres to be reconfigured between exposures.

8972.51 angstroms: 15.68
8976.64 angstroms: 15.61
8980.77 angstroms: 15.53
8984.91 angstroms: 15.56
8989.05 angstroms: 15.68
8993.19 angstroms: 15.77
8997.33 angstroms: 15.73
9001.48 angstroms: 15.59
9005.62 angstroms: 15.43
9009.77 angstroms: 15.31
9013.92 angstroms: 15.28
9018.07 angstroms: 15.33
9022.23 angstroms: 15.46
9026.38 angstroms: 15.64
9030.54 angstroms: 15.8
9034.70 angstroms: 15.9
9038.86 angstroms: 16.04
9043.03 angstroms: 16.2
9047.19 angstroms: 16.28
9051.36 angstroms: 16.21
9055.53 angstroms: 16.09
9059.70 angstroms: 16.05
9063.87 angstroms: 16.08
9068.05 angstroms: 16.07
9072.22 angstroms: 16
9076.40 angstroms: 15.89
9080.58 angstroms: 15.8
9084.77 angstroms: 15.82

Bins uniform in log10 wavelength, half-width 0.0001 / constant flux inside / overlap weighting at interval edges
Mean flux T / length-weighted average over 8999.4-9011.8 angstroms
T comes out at 15.4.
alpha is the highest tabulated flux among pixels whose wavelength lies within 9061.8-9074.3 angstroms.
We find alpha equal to 16.08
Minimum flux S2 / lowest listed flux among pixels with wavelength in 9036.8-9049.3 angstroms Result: 16.04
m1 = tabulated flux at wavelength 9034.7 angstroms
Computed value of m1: 15.9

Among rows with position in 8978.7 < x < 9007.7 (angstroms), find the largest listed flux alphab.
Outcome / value 15.77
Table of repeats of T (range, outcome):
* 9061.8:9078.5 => 16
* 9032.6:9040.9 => 16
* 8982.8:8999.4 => 15.7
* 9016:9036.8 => 15.6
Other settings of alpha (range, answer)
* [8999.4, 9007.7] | 15.59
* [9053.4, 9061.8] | 16.09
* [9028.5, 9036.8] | 15.9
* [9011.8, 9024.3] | 15.46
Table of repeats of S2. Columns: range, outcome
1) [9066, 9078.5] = 15.89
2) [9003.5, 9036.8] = 15.28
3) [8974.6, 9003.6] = 15.53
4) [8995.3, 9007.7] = 15.43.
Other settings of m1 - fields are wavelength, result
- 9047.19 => 16.28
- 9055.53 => 16.09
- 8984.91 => 15.56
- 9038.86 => 16.04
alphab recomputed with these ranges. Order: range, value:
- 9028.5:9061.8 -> 16.28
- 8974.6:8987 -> 15.61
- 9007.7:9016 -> 15.31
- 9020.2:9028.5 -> 15.64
